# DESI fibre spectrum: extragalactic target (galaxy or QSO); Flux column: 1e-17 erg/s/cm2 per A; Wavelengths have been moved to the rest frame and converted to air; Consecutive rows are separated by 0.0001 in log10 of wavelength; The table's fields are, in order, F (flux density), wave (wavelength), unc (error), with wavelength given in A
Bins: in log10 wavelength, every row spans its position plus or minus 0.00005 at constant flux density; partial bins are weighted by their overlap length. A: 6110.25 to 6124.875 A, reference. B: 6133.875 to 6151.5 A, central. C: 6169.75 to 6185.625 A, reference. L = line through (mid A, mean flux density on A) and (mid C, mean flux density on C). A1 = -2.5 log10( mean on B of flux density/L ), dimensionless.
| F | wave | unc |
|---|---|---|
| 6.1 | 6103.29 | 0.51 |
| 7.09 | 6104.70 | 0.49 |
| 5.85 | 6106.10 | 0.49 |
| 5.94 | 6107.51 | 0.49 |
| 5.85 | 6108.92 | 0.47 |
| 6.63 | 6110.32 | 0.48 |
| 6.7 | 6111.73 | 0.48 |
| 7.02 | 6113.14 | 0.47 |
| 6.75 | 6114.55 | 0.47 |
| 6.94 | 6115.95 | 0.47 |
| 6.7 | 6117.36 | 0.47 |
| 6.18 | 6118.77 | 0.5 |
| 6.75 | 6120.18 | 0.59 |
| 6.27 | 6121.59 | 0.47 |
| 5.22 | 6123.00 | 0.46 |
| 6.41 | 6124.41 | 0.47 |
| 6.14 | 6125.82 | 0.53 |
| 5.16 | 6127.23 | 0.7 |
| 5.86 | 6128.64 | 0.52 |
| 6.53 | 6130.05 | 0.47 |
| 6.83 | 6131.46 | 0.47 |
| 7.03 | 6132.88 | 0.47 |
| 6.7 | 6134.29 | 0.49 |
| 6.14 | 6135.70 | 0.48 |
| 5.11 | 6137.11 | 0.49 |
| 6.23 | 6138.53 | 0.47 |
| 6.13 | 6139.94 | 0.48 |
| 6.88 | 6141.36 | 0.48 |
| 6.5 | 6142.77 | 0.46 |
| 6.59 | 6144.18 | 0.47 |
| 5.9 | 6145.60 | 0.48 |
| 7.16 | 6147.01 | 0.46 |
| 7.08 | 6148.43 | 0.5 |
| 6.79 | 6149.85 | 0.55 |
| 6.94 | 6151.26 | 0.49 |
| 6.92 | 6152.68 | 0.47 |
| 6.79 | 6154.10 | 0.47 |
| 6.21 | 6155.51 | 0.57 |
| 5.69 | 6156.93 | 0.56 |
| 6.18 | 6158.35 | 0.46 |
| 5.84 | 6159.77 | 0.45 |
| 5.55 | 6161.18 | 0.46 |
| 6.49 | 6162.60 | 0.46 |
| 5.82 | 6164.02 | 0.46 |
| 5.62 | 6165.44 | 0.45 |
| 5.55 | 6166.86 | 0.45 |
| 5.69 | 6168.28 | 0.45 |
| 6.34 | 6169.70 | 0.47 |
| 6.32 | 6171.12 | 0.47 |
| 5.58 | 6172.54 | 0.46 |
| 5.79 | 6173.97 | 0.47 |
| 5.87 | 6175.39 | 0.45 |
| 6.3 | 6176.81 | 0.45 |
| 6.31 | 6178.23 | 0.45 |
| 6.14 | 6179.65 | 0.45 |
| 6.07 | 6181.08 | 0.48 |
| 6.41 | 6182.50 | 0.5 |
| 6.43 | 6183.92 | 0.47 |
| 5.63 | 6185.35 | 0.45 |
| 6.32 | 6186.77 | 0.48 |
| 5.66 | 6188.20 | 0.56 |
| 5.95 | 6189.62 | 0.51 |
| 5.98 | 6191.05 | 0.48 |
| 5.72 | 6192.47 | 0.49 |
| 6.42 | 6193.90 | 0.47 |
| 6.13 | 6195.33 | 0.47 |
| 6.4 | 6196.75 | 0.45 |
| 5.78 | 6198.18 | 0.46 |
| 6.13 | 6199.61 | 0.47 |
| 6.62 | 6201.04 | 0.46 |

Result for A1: -0.022 mag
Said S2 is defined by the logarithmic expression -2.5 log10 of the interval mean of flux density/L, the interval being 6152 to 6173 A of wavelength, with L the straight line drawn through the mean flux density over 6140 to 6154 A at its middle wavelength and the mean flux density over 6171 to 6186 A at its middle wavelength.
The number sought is 0.06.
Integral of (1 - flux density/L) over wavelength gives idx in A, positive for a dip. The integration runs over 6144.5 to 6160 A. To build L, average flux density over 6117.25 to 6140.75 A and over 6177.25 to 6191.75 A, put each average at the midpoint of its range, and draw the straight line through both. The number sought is -0.94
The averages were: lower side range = 6.19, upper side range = 6.09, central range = 6.52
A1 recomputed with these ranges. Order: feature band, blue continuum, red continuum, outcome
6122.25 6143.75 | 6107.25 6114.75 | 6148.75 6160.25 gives 0.05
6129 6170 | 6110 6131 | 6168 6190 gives -0.02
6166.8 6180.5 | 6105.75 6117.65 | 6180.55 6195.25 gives 0.02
